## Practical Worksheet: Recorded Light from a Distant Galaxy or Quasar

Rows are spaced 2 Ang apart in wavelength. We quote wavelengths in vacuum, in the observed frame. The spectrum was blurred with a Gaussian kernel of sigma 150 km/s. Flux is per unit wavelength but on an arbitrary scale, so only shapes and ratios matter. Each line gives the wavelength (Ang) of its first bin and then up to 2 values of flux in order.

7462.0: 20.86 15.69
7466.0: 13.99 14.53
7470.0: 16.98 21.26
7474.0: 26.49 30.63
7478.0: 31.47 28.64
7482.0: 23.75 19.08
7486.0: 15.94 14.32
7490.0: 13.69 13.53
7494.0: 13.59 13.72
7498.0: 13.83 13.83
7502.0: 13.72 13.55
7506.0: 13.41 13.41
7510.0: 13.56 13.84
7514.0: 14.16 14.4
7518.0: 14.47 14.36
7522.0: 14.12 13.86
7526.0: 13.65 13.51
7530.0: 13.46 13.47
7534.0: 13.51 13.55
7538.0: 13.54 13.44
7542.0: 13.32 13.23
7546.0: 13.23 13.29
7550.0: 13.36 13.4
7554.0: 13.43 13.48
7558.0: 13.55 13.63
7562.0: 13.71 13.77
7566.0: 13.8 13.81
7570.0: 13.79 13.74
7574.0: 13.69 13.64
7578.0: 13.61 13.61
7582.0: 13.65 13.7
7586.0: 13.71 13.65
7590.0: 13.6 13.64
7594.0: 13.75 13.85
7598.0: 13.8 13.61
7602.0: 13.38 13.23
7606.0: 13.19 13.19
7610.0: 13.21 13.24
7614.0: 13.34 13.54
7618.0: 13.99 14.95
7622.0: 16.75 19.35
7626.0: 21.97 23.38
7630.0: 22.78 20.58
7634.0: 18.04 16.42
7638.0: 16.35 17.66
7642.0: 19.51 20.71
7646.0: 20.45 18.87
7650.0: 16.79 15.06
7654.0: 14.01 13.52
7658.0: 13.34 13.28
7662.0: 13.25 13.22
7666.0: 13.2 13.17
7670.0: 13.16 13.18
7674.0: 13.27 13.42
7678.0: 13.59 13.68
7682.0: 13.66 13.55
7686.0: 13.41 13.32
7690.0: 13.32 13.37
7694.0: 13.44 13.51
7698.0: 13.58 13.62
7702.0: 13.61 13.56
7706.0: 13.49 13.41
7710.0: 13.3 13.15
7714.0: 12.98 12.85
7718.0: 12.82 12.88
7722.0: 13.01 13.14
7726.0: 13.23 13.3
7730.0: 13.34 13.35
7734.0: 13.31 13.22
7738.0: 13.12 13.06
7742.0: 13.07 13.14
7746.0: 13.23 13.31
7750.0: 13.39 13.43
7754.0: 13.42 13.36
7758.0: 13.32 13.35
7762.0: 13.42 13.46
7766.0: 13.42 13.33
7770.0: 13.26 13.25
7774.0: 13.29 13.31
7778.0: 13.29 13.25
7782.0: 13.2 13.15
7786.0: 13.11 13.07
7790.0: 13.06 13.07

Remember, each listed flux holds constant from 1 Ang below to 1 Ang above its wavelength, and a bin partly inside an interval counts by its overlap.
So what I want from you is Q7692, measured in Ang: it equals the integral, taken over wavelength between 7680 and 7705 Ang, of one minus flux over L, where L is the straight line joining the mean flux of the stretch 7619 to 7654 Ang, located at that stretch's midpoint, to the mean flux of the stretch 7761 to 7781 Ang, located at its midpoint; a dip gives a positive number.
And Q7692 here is 4.5 Ang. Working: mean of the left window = 18.7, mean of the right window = 13.3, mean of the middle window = 13.5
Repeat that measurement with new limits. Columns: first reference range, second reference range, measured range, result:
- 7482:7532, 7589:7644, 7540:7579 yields 4.1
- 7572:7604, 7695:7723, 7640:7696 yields -4.9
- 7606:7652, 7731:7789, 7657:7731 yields 9.6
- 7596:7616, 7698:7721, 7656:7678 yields 0.1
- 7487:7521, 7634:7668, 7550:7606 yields 4.8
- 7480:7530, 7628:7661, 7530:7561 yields 4.3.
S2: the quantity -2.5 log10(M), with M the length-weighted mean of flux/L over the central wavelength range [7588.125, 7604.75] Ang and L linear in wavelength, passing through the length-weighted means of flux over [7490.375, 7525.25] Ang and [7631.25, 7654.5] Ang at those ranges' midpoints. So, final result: 0.21 mag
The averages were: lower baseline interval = 13.8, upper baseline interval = 17.9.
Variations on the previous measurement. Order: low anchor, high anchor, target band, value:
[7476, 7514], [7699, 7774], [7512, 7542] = 0.18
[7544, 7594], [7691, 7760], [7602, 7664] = -0.21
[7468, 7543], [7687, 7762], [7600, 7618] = 0.11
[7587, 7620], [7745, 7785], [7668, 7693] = 0.00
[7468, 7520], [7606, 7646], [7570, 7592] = 0.26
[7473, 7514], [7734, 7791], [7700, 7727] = 0.07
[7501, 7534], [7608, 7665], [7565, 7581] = 0.11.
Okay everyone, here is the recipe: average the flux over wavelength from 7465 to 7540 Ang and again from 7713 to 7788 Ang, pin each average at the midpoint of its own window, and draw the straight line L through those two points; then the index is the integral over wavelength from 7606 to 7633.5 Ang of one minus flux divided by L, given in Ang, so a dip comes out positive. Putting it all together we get -3.82 Ang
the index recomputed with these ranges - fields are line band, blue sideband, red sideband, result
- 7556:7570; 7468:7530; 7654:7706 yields 1.7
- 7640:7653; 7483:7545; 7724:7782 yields -4.7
